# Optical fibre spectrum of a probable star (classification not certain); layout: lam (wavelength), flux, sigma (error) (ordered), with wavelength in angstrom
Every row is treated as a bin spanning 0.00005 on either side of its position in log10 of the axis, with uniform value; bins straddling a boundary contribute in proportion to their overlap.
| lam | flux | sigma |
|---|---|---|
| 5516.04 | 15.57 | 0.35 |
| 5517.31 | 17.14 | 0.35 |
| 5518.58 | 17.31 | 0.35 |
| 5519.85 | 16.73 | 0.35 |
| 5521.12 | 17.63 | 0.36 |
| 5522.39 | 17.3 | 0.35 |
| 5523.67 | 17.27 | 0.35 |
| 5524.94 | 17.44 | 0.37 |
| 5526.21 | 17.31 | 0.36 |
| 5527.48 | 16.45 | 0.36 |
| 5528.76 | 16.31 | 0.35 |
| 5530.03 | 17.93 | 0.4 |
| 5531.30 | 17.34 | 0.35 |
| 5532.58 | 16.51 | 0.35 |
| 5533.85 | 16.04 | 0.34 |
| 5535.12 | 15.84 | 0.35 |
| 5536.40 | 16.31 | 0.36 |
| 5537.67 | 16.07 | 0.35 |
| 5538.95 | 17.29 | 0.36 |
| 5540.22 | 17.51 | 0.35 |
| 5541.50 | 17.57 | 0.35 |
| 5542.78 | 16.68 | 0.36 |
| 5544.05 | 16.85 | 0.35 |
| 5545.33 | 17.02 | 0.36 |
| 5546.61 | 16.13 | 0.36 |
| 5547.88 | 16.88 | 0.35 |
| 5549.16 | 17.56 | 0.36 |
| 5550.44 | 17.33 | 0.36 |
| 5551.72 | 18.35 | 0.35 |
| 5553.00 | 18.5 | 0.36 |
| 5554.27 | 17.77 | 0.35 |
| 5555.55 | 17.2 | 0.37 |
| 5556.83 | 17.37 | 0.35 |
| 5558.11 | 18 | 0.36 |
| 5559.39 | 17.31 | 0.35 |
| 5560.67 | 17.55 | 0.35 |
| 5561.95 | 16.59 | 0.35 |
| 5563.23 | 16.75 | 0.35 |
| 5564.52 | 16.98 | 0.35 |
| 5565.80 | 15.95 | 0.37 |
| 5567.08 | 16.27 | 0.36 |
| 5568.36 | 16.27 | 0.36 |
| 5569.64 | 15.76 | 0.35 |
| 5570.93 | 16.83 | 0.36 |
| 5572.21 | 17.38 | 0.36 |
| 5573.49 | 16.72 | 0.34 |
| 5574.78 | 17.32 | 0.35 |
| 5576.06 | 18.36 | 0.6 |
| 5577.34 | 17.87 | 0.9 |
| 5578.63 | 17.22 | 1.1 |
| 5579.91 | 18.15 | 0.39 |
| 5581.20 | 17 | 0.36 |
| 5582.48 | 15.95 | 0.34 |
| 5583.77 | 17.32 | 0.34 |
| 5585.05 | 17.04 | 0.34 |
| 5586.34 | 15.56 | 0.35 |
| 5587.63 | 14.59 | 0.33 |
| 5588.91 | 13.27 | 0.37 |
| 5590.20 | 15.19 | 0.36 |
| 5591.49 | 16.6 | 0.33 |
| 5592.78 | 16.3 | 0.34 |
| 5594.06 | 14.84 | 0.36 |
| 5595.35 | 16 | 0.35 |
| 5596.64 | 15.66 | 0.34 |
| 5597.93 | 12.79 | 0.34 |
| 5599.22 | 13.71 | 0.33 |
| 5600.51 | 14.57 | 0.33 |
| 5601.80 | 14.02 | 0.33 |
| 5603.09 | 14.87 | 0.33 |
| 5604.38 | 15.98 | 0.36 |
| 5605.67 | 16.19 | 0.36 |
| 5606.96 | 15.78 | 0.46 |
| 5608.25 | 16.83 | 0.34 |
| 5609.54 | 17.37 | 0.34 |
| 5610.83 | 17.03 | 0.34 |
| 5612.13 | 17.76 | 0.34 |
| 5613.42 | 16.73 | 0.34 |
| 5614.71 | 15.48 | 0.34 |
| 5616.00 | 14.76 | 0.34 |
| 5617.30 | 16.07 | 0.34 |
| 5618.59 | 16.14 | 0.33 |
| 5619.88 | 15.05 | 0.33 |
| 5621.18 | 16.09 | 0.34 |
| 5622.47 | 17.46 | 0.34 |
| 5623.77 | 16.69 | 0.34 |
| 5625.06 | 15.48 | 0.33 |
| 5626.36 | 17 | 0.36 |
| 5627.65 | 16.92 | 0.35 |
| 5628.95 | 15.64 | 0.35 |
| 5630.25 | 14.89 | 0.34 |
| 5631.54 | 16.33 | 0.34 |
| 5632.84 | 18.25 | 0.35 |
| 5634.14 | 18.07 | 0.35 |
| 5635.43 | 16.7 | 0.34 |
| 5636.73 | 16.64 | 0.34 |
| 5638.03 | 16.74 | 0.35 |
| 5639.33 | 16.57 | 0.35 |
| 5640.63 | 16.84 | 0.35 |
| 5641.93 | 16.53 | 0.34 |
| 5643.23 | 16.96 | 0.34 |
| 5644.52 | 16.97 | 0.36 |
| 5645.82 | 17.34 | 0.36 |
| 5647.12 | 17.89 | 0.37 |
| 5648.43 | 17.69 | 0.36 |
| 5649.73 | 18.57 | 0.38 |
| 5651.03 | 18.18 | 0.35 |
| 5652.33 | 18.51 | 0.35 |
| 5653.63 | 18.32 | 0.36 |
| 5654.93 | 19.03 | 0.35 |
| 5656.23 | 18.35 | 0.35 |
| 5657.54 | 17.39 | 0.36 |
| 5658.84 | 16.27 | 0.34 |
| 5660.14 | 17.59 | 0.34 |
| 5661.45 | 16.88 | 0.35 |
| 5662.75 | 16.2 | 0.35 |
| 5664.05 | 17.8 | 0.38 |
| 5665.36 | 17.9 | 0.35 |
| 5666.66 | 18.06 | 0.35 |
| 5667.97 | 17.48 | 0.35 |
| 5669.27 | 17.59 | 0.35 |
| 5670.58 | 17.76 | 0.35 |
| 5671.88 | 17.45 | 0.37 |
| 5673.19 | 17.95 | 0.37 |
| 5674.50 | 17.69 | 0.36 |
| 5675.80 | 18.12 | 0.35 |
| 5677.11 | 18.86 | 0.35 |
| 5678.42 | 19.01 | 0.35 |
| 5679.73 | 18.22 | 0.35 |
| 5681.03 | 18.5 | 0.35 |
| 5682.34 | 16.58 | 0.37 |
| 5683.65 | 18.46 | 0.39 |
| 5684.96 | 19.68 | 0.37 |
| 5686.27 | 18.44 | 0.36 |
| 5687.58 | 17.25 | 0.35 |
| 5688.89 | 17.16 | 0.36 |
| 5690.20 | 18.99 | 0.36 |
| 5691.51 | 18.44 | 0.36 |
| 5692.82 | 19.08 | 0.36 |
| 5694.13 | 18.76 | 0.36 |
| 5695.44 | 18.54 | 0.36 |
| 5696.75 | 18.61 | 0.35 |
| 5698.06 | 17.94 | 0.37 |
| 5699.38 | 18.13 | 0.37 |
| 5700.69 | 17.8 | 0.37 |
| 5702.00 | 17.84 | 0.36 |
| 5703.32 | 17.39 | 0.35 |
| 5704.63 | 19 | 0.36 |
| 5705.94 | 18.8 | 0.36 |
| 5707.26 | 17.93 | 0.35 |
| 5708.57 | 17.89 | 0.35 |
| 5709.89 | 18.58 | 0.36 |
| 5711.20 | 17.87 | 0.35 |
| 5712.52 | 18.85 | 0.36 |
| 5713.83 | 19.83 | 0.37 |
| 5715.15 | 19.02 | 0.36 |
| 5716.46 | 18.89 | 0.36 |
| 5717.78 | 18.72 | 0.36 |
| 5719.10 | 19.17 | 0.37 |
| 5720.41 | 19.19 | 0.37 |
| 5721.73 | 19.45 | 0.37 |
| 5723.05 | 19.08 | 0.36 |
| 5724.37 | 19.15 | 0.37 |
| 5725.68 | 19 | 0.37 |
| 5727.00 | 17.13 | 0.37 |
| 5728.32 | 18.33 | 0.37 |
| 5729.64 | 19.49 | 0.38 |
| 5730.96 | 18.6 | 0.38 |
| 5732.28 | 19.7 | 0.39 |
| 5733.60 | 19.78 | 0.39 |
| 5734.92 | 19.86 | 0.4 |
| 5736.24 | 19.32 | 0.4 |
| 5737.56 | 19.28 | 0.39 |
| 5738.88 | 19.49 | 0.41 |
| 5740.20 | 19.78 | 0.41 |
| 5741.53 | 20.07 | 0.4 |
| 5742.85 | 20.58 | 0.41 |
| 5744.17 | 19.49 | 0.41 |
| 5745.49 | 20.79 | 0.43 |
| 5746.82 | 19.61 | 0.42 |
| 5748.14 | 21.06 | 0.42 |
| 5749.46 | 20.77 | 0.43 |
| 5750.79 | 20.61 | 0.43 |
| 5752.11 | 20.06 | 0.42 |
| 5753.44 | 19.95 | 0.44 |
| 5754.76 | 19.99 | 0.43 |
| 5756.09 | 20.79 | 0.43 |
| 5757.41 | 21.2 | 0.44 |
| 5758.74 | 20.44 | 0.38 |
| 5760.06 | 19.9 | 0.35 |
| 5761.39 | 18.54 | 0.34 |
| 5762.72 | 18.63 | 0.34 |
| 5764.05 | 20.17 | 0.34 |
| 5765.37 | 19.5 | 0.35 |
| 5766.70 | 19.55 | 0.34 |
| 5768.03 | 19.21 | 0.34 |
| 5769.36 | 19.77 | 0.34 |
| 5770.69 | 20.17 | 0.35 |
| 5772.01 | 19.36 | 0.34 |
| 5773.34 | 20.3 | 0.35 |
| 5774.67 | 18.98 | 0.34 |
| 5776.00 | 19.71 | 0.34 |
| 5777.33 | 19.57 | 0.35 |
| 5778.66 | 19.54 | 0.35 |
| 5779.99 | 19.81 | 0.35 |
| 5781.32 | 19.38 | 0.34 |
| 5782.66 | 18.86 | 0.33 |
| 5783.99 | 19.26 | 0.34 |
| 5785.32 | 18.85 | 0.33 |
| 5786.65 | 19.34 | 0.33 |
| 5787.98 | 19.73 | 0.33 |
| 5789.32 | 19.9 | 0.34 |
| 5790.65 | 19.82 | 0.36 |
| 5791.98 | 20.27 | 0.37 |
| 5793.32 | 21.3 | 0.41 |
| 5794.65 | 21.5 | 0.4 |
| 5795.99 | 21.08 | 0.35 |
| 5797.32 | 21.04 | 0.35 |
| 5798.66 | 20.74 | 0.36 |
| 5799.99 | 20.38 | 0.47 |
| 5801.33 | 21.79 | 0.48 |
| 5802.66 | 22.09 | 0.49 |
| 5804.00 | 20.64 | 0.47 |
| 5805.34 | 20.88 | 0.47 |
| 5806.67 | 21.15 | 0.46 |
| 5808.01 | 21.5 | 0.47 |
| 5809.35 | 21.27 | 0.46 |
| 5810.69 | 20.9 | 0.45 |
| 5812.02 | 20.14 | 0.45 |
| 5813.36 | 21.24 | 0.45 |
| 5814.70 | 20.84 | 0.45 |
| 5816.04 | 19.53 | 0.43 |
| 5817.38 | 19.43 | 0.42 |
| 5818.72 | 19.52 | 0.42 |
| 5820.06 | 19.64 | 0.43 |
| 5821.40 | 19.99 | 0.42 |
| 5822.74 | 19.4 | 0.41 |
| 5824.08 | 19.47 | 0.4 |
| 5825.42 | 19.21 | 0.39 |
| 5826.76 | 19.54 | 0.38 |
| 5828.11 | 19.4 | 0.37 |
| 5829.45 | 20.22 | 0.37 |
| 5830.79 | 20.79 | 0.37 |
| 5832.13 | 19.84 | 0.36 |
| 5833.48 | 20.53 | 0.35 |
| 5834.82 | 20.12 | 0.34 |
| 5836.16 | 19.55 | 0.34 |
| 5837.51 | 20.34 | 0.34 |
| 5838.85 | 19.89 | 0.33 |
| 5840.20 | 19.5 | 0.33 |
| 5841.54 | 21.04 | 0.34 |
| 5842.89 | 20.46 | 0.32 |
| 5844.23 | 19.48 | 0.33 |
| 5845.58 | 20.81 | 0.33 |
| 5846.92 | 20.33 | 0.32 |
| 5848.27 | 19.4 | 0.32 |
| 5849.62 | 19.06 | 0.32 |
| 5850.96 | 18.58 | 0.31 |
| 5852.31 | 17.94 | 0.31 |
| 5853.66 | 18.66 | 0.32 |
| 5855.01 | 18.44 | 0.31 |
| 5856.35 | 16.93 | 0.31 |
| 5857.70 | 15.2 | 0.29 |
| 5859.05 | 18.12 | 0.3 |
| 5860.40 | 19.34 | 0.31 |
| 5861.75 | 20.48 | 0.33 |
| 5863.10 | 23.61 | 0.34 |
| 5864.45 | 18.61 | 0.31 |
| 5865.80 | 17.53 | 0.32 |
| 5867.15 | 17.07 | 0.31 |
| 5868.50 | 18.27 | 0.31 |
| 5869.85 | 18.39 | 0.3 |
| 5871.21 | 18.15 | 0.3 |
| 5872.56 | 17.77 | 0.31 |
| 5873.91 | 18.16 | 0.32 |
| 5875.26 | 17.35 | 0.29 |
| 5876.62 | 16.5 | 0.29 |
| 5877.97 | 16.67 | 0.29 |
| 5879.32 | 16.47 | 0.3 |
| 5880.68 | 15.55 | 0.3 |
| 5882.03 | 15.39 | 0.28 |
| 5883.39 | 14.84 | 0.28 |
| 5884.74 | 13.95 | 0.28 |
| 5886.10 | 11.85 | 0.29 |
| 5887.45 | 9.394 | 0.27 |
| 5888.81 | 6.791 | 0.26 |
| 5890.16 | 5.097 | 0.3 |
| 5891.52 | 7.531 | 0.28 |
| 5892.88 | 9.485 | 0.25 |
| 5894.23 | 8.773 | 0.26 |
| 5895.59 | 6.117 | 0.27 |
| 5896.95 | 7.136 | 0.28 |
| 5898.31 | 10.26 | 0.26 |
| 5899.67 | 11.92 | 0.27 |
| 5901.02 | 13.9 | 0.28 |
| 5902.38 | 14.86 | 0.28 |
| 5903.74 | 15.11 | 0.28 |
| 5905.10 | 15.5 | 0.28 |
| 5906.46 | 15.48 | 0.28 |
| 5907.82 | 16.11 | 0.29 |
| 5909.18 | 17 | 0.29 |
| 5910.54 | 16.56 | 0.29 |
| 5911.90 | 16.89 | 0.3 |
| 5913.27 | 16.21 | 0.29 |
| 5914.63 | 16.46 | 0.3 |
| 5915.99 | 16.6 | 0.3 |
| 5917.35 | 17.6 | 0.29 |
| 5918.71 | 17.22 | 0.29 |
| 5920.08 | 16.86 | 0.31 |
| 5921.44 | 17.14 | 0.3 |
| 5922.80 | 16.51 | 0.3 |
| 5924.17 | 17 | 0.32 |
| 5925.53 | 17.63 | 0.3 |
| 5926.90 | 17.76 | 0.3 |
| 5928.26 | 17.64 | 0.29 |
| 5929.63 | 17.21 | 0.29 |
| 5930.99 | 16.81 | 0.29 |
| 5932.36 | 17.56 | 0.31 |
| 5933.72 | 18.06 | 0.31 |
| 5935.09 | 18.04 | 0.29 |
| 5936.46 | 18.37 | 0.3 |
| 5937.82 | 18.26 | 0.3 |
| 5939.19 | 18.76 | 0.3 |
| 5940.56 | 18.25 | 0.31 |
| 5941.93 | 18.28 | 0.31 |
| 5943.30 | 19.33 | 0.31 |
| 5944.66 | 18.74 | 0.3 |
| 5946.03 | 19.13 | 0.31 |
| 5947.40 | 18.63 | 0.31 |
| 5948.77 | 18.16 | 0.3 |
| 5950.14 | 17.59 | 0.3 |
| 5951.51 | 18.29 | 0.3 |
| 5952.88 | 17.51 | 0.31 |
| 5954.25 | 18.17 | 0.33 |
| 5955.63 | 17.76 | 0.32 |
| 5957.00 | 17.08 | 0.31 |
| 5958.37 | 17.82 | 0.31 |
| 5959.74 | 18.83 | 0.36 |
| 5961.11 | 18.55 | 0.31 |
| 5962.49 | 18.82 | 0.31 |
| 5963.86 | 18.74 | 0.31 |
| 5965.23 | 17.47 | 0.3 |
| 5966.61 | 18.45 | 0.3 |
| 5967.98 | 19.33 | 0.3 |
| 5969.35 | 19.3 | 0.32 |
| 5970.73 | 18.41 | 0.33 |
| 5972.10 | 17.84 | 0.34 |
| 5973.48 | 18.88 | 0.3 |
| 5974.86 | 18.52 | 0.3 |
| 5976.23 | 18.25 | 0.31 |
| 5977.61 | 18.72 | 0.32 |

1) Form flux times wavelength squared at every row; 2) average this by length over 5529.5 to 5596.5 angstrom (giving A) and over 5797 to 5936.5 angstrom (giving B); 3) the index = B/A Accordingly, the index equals 1.15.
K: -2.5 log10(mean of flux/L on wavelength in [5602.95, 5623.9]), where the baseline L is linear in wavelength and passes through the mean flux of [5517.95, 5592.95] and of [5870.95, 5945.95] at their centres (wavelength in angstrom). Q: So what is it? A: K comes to 0.02 mag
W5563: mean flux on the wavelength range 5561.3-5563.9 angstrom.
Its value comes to 16.6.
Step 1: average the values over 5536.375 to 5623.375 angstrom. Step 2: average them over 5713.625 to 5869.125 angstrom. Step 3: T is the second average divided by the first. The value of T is 1.20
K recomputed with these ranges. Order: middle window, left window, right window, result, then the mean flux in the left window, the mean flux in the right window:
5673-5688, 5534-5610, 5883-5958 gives -0.13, 16.5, 15.5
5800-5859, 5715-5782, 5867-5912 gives -0.22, 19.6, 13.8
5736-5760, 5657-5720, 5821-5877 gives -0.09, 18.1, 19.1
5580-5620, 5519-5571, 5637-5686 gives 0.11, 17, 17.7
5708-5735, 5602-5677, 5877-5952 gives -0.15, 17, 15.3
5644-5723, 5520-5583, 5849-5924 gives -0.11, 17.1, 15.4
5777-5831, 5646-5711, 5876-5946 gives -0.22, 18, 15.1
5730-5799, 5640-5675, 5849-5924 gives -0.20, 17.6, 15.4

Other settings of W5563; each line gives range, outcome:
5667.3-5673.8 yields 17.6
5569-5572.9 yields 16.7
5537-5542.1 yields 17.1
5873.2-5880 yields 17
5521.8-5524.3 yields 17.2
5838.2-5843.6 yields 20.2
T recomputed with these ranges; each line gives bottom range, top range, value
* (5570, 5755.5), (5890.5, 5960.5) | 0.91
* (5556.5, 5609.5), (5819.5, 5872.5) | 1.19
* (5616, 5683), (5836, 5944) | 0.95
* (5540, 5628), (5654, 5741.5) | 1.12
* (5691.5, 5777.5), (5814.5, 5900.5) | 0.88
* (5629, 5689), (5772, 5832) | 1.15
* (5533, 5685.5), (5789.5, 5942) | 1.05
